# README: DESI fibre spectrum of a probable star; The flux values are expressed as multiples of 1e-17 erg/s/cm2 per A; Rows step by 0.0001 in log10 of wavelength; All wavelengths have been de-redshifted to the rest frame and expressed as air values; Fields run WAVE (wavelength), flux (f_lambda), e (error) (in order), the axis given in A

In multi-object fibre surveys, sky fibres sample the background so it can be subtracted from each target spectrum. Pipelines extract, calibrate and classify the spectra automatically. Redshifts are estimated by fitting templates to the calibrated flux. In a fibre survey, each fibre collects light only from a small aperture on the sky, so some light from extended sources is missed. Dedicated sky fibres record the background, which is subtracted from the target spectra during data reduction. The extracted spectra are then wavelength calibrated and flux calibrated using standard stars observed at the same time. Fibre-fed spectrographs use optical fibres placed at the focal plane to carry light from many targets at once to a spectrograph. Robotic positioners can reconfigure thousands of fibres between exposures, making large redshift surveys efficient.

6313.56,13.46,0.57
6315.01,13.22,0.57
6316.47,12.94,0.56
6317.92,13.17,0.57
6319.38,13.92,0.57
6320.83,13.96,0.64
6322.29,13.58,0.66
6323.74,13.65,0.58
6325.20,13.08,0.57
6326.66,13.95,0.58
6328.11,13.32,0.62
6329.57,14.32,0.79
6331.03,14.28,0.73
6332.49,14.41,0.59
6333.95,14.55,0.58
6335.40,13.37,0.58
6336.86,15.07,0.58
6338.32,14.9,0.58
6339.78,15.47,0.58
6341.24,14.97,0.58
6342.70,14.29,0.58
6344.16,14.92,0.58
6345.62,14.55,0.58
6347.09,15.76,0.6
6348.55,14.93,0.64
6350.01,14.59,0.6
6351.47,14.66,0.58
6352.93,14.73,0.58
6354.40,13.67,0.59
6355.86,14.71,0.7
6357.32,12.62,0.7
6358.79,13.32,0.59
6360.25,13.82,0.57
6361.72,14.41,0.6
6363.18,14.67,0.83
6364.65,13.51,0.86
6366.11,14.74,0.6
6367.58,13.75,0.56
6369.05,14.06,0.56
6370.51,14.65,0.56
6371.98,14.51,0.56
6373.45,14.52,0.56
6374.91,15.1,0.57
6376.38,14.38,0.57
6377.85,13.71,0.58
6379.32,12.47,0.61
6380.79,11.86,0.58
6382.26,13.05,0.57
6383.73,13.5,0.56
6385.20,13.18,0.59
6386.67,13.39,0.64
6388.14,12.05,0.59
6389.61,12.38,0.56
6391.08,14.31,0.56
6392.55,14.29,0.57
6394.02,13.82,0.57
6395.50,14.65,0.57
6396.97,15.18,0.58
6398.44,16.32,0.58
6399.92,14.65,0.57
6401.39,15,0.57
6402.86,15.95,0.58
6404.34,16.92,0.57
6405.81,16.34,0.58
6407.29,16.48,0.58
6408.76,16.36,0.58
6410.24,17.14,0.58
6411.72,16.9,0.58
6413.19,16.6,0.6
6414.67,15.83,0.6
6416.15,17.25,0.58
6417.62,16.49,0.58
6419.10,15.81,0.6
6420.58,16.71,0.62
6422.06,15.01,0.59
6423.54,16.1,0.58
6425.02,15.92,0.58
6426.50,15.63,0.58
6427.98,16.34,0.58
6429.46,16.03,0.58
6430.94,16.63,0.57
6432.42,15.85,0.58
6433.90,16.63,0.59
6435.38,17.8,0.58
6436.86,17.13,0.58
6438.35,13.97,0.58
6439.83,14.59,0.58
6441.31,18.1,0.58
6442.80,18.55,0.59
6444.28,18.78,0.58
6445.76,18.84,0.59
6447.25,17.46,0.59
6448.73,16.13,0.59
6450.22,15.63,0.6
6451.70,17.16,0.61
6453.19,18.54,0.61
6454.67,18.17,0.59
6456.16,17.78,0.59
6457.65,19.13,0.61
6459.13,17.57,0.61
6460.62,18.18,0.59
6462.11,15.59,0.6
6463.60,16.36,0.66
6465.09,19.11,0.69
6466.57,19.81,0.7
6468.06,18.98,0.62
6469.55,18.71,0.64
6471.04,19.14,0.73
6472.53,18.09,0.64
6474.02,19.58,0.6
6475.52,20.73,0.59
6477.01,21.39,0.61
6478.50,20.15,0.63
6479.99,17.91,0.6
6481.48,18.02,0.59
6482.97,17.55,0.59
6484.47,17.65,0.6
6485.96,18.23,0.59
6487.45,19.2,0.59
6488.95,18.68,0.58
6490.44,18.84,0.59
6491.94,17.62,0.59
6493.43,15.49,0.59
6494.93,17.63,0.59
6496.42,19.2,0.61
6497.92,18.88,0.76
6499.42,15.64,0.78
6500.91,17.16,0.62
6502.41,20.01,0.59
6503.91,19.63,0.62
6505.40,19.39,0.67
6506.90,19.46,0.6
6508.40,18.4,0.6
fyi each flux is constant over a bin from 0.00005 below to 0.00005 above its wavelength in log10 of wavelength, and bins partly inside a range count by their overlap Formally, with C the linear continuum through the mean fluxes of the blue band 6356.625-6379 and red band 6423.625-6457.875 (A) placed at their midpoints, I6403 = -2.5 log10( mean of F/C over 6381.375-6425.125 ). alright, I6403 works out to 0.02 mag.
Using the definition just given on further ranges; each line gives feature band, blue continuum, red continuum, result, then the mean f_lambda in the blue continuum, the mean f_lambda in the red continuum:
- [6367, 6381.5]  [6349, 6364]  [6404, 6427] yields 0.067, 14.1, 16.3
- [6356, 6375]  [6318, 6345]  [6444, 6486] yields 0.083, 14.2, 18.3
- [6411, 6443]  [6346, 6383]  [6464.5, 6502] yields 0.007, 14.1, 18.5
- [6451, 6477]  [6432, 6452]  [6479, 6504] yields -0.063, 16.9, 18.1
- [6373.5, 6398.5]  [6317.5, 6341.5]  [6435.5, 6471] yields 0.149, 14.1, 17.6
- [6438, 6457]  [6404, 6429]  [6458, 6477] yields 0.027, 16.3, 18.6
